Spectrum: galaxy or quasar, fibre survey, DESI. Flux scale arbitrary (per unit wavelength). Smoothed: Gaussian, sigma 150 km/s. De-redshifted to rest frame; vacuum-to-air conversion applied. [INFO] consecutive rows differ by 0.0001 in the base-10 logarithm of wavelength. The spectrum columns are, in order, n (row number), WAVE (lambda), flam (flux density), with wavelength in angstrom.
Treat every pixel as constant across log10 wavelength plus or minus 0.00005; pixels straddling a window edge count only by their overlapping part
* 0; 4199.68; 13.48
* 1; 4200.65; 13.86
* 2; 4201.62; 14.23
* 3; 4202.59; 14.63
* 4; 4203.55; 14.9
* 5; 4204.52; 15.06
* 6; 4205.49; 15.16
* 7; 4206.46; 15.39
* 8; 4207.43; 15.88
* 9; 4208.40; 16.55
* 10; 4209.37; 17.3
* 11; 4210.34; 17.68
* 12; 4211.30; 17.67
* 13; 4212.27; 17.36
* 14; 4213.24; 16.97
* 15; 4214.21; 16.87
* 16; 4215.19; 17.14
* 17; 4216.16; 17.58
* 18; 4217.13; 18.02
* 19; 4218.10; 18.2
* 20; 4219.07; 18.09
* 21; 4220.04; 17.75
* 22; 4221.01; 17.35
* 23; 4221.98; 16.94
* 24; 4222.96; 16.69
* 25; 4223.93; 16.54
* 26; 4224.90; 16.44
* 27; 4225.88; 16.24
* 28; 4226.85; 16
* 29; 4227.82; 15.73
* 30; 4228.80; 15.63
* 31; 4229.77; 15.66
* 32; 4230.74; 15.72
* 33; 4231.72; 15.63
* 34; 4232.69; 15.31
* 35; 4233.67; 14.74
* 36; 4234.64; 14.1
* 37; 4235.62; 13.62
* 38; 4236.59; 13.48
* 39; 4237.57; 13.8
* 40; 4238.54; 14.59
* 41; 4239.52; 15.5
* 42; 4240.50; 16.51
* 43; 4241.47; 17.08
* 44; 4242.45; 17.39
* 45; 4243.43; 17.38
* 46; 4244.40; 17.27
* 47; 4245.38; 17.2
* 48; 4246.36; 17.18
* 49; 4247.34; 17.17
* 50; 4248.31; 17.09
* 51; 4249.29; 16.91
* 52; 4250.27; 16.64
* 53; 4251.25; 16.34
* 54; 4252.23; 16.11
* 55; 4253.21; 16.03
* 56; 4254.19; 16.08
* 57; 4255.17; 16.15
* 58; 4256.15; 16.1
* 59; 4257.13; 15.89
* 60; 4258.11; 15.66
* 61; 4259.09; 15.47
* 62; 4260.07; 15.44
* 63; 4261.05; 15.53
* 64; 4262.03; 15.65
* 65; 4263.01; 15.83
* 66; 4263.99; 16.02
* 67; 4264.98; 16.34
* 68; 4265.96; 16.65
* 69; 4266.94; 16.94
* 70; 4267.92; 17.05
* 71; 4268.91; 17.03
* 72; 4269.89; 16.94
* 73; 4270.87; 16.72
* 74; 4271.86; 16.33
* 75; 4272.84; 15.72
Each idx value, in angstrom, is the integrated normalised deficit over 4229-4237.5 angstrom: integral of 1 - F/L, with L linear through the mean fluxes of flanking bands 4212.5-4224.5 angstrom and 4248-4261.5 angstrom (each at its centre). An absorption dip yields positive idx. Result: 1.0 angstrom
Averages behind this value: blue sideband 17.3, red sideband 16.1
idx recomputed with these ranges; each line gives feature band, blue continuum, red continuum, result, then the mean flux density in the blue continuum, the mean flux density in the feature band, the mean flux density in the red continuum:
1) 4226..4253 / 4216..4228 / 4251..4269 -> 1.1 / 17.1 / 15.9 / 16.1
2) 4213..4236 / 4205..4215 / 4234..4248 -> -0.1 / 16.7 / 16.4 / 15.9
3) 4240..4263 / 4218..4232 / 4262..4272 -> 0.1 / 16.5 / 16.4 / 16.5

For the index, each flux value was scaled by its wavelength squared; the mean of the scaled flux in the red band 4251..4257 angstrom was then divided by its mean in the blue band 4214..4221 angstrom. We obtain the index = 0.93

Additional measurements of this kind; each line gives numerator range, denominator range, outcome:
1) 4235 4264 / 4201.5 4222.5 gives 0.98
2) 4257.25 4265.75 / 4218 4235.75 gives 0.99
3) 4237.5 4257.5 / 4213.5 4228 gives 0.98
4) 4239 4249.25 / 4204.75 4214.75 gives 1.04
